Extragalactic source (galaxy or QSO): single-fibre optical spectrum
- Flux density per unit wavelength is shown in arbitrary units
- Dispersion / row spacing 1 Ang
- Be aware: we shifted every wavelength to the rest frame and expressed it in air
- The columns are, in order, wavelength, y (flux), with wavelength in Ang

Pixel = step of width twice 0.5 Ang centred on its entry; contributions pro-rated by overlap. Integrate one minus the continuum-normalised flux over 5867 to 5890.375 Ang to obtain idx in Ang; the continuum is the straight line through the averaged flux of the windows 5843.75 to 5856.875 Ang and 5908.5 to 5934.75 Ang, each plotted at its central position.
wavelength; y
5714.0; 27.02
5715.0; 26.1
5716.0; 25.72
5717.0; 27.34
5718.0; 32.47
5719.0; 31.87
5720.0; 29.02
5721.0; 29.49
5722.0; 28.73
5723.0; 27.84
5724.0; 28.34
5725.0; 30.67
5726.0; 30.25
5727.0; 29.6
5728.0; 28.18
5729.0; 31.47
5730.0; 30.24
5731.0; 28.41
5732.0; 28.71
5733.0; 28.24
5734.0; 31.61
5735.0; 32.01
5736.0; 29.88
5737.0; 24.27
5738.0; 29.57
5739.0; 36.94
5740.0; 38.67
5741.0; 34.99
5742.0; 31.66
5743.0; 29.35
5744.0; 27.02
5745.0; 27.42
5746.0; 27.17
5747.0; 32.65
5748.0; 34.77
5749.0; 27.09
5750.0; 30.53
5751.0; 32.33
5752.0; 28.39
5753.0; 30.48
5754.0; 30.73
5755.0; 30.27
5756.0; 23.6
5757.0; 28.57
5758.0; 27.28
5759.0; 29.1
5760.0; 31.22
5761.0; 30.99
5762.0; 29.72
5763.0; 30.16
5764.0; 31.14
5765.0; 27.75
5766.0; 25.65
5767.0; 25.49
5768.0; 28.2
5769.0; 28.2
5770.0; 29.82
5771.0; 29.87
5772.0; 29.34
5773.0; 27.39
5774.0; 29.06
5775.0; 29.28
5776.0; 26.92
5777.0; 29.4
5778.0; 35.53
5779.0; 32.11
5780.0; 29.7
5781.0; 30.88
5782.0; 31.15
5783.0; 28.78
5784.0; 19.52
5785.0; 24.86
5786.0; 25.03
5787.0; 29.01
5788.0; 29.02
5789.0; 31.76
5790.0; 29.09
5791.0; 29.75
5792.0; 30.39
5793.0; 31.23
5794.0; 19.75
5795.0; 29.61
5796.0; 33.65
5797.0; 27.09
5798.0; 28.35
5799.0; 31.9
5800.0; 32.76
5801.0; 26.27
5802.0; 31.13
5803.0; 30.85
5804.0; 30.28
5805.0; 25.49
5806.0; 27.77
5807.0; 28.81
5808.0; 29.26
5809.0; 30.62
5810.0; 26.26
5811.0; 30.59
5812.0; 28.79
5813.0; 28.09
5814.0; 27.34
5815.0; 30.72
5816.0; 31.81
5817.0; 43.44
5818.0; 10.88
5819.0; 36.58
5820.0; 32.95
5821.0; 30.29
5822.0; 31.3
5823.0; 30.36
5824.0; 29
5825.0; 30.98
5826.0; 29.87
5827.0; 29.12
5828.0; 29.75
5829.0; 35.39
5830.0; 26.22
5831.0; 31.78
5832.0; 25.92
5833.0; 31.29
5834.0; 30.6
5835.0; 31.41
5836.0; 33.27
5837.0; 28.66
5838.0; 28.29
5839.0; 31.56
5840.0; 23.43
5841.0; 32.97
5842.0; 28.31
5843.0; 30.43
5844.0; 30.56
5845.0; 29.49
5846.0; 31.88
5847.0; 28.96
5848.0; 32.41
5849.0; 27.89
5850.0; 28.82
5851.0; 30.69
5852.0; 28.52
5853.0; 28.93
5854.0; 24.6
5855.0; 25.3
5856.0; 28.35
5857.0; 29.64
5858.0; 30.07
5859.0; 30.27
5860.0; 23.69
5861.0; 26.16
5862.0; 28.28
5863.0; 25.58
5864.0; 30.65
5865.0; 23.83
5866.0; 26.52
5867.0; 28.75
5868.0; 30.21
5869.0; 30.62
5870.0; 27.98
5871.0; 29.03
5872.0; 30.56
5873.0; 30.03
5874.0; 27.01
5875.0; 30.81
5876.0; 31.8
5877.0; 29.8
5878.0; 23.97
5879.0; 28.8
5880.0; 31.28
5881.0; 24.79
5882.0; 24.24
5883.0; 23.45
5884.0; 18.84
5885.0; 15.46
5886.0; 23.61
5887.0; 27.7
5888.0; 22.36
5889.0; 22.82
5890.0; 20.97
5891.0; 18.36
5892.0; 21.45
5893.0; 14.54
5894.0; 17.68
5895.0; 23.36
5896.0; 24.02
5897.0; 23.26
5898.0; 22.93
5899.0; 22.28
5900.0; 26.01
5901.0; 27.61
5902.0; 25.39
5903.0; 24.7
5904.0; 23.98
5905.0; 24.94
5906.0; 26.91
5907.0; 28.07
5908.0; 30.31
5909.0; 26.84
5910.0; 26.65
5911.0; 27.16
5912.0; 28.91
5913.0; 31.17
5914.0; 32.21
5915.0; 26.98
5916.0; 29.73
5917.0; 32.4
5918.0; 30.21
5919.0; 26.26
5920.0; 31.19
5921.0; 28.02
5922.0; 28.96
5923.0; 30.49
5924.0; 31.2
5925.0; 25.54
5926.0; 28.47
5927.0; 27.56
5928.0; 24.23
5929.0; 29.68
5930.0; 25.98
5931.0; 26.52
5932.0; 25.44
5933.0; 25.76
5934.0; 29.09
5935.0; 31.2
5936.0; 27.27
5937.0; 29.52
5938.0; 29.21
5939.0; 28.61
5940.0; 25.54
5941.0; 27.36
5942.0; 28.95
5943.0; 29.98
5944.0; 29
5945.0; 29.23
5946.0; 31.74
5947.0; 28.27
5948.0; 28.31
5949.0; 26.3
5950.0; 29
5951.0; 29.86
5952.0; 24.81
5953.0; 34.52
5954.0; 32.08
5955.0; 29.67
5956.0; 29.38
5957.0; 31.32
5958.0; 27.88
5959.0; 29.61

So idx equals 1.86 Ang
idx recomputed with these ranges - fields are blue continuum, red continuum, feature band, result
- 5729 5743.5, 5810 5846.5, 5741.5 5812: 3.5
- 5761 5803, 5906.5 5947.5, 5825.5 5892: 2.0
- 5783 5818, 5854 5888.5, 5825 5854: -2.0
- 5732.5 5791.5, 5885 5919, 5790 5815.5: -0.7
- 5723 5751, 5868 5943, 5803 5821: -0.5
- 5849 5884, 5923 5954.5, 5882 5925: 4.2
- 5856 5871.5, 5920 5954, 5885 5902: 3.6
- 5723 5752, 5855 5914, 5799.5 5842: -2.9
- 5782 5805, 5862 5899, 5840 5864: -2.2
